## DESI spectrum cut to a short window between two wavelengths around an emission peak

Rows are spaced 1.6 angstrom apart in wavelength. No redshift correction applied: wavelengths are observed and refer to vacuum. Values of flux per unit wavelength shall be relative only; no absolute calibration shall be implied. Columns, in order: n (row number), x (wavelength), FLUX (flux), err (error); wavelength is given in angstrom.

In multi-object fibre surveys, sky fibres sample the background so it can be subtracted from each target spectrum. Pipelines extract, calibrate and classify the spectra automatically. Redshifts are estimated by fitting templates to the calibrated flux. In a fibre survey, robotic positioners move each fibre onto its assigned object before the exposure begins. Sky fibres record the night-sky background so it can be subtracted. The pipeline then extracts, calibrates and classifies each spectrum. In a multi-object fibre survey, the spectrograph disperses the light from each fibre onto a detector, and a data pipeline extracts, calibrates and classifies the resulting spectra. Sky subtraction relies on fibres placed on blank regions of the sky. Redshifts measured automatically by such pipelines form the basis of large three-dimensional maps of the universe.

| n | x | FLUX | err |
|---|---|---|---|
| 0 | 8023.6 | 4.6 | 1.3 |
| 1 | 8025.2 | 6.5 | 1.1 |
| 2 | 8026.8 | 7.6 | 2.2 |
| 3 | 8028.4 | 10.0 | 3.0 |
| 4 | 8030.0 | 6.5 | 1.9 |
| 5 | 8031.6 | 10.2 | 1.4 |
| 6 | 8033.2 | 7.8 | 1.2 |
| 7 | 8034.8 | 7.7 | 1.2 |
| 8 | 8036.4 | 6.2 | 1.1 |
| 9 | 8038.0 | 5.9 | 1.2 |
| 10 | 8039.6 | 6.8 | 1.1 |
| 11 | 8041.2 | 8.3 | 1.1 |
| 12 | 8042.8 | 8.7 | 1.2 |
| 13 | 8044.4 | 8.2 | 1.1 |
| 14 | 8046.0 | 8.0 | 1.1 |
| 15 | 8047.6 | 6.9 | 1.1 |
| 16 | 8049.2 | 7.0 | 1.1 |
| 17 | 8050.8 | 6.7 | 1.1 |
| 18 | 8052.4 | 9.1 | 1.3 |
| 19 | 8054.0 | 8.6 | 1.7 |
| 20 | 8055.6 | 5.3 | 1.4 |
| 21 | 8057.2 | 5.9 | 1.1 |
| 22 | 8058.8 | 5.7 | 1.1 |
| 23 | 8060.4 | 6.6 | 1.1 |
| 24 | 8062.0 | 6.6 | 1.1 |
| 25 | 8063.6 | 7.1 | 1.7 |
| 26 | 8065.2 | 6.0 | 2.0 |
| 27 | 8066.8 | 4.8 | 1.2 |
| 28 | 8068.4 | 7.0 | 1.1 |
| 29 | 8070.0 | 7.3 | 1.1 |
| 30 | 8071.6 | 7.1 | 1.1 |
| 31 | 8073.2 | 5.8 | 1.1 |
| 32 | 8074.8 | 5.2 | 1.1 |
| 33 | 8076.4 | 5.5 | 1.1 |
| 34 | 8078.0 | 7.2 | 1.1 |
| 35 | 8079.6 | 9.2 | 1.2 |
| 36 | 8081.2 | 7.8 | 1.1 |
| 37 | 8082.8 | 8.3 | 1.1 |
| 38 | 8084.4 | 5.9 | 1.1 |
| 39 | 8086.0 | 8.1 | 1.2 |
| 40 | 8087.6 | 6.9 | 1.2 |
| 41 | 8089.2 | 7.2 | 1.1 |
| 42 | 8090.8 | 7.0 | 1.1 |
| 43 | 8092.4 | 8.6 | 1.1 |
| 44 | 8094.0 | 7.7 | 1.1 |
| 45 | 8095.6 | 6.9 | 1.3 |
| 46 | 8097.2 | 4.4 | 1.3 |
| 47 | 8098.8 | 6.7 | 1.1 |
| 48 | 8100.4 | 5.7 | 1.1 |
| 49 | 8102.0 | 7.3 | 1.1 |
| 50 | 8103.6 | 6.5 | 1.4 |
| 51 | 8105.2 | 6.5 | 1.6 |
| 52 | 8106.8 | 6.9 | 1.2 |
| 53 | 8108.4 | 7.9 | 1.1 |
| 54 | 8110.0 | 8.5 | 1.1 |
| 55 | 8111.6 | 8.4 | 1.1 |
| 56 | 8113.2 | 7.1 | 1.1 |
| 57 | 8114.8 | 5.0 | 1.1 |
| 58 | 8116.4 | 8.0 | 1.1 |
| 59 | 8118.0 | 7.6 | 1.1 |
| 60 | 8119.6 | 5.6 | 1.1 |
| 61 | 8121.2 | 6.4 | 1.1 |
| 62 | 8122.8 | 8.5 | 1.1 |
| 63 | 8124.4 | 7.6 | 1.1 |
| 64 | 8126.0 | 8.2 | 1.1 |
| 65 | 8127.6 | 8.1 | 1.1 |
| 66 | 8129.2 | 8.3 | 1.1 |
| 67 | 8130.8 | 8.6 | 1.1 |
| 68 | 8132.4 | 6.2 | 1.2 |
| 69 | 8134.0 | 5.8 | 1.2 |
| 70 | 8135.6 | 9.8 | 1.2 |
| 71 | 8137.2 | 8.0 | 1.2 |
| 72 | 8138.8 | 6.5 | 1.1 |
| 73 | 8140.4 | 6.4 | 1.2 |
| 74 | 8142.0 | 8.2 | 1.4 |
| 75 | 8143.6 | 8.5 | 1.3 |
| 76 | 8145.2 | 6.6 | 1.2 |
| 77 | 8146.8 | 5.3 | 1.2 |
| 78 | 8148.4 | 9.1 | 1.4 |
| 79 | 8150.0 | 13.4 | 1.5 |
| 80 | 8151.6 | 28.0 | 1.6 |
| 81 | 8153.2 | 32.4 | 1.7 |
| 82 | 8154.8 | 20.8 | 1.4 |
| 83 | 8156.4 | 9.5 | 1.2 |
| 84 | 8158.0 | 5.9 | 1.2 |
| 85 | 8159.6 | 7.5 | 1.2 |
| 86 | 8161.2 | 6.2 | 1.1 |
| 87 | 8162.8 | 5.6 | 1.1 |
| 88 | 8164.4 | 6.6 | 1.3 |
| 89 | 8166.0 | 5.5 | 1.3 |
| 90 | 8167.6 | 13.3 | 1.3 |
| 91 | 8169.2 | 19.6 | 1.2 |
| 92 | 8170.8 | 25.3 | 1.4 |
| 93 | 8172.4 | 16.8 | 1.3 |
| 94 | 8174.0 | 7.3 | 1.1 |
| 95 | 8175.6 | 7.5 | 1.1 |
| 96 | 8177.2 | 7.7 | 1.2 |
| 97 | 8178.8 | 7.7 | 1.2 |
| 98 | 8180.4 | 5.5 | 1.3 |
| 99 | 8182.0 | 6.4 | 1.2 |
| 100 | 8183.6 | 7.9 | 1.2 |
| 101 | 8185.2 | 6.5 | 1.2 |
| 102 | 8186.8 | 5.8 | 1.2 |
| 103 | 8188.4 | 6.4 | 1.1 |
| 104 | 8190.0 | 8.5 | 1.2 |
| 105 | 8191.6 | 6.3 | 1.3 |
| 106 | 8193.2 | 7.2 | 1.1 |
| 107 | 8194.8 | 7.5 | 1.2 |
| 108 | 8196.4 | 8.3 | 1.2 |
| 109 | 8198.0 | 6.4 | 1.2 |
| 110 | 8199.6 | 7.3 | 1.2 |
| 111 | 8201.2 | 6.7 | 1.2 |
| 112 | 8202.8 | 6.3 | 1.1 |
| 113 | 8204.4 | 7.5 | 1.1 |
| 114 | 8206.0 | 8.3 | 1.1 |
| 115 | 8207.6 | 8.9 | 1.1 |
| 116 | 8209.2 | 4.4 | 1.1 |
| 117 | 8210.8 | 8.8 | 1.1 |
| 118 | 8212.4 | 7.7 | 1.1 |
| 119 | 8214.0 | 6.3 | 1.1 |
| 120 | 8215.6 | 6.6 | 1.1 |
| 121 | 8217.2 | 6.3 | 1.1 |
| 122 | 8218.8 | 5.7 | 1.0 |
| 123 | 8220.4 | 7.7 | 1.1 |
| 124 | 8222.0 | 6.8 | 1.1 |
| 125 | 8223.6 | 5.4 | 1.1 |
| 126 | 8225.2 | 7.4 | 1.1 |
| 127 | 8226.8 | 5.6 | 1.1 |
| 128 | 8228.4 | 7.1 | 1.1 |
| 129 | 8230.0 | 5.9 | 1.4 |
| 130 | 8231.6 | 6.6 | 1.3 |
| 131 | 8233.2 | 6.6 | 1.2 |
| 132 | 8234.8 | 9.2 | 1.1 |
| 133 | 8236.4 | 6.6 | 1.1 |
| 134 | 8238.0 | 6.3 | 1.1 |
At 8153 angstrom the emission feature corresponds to [S II] 6716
